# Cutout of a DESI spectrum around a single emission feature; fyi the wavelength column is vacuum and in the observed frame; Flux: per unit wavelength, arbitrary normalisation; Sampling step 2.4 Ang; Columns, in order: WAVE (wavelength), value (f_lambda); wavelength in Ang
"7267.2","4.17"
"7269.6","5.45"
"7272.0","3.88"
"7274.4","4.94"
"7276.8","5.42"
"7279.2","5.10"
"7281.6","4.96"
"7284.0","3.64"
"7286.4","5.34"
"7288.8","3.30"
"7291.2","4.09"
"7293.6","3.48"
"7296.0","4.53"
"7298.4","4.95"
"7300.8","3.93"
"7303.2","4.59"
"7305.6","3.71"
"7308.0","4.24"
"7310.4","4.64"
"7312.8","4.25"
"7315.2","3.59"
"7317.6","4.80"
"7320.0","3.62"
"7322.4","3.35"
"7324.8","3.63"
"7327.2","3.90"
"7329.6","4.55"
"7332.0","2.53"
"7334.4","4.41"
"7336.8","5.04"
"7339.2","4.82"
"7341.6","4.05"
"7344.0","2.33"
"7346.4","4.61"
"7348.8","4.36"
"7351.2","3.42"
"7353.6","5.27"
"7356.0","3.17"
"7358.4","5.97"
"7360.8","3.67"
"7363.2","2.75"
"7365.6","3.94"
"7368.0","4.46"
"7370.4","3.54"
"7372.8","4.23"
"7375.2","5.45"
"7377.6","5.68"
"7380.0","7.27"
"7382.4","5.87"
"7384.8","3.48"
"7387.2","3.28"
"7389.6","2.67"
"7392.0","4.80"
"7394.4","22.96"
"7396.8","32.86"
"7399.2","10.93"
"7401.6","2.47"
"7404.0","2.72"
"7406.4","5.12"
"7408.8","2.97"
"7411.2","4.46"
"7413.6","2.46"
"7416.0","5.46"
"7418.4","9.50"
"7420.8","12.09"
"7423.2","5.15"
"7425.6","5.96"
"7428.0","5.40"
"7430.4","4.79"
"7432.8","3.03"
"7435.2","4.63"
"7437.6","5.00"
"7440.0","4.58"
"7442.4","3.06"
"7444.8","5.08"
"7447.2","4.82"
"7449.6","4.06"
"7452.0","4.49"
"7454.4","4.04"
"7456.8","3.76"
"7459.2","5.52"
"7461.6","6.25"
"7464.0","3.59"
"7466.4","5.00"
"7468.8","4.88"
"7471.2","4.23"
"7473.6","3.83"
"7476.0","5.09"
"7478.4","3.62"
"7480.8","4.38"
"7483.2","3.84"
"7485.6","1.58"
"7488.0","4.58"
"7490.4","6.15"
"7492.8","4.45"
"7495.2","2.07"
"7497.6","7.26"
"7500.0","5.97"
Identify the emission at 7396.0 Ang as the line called H-alpha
